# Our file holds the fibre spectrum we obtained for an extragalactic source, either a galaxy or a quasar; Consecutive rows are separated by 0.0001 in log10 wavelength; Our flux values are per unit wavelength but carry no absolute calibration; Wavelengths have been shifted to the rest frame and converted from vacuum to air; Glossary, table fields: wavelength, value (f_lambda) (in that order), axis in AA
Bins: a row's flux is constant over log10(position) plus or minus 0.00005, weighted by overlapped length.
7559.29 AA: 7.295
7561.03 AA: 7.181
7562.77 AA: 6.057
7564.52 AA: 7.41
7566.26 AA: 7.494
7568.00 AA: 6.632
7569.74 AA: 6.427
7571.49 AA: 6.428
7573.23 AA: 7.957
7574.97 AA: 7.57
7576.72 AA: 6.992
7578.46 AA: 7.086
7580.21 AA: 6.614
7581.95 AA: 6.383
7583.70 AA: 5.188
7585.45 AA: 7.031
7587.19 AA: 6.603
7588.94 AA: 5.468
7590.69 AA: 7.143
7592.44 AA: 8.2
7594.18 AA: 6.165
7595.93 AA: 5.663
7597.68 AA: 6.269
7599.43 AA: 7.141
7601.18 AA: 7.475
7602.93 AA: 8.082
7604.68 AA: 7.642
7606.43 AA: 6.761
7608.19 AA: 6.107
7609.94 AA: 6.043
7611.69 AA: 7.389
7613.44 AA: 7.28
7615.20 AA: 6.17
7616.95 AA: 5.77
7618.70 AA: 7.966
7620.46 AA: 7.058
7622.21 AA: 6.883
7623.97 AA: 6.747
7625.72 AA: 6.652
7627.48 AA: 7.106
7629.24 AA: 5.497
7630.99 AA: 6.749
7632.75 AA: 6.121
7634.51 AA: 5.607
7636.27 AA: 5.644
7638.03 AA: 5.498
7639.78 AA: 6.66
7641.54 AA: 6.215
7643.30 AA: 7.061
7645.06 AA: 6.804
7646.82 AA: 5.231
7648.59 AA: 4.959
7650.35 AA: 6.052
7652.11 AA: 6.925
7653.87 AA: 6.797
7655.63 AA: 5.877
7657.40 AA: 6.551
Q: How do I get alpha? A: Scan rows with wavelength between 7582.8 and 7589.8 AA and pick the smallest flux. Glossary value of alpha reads 5.188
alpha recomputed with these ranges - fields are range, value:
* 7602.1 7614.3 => 6.043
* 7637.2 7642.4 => 5.498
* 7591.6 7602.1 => 5.663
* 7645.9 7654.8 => 4.959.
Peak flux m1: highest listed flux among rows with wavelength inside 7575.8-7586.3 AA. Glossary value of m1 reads 7.086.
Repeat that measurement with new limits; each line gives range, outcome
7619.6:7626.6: 7.058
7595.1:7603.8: 8.082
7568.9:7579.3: 7.957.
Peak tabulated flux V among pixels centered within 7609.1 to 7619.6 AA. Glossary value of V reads 7.966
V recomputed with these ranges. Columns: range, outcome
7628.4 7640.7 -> 6.749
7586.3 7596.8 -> 8.2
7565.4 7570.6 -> 7.494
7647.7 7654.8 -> 6.925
